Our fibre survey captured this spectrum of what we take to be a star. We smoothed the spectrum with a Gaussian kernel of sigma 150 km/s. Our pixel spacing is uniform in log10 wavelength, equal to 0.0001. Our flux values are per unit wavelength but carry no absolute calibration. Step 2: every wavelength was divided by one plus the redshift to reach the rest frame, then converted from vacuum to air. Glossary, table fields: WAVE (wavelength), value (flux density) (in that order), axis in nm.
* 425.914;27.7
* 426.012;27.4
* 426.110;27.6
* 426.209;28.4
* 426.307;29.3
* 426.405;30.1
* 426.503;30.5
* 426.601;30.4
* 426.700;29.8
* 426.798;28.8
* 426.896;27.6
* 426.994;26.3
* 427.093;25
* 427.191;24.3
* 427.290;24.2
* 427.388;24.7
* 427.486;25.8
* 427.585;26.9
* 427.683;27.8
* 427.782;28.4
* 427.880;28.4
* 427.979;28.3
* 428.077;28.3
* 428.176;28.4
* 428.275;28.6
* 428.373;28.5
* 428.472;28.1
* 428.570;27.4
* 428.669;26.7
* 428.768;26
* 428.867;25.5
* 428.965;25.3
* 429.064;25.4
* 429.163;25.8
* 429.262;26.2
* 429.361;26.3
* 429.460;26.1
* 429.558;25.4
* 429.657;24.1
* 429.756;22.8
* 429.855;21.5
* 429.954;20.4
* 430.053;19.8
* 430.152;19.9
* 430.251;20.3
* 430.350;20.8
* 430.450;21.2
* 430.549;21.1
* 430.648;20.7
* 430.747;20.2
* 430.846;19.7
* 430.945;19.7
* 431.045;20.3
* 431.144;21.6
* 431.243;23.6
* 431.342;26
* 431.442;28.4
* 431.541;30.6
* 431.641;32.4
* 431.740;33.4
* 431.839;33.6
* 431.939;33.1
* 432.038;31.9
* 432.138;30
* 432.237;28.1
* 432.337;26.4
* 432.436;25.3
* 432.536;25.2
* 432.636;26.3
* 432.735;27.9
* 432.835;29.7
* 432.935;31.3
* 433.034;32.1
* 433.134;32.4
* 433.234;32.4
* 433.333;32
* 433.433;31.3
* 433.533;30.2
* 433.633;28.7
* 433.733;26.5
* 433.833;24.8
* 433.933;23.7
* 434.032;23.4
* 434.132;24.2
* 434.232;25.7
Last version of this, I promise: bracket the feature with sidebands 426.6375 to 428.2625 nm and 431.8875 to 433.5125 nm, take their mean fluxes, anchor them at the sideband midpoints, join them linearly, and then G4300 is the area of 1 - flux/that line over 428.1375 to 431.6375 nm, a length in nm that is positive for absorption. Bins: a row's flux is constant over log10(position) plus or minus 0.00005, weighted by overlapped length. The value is 0.51 nm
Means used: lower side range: 27.1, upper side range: 29.7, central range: 24.2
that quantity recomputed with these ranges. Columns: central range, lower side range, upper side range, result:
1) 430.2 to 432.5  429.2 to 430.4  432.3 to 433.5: 0.06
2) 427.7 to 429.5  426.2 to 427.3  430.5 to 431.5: -0.11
